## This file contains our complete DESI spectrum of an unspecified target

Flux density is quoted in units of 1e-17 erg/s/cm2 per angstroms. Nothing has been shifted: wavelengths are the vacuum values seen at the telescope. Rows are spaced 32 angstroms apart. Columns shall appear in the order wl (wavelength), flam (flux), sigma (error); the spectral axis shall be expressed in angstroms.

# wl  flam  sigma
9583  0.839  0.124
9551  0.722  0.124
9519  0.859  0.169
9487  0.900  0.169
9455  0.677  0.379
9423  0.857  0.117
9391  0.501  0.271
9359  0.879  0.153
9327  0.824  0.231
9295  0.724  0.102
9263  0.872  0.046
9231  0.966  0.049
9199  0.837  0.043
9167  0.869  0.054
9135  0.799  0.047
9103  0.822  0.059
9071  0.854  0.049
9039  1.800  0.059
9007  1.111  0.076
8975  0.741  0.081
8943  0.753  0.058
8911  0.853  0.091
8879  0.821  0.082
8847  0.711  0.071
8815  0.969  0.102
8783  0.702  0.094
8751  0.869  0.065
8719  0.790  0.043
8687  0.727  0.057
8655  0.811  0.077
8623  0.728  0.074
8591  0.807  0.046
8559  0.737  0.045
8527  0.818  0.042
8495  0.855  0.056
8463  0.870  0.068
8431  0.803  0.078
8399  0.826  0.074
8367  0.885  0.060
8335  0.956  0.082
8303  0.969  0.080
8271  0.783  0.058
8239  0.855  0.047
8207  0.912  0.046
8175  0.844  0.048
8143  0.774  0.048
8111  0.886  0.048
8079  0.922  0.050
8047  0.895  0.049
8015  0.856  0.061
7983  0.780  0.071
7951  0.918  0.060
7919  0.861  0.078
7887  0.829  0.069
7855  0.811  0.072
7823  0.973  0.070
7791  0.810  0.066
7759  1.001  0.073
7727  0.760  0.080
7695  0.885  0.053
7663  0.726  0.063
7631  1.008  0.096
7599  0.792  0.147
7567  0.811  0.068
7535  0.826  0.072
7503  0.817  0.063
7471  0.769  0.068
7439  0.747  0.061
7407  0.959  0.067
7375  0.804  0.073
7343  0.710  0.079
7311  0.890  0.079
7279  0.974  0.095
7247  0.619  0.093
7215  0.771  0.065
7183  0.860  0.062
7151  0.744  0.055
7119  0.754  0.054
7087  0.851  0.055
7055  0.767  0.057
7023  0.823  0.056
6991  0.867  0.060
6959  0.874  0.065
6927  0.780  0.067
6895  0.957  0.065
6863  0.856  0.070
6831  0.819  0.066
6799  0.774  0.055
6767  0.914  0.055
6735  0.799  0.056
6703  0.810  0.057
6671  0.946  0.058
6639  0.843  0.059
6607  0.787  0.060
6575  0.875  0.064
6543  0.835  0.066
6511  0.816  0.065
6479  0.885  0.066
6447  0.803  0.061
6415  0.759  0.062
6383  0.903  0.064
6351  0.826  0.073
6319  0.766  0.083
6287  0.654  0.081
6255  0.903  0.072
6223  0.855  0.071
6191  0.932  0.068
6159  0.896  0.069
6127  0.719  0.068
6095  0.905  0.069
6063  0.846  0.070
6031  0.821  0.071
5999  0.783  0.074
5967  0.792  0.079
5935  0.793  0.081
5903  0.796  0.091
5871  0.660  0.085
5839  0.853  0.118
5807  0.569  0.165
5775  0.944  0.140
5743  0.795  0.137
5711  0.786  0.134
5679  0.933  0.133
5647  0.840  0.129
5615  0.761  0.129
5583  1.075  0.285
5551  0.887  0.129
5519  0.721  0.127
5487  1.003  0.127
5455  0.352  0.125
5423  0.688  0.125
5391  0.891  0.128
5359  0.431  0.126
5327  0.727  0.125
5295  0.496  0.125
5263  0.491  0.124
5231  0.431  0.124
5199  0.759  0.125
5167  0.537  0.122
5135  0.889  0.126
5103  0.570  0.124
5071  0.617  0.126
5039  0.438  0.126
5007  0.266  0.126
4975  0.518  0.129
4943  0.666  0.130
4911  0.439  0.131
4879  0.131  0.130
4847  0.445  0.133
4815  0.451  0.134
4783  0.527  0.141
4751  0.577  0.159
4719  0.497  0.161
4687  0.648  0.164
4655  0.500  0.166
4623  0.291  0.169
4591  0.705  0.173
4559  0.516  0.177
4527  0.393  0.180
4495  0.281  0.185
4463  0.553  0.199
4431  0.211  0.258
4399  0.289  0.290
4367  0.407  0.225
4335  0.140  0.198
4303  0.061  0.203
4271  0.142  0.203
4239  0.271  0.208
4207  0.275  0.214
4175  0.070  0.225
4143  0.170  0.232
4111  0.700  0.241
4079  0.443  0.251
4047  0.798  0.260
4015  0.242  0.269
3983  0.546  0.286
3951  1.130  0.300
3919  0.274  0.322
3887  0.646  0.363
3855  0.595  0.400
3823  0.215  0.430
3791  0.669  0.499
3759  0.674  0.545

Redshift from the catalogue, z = 0.37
